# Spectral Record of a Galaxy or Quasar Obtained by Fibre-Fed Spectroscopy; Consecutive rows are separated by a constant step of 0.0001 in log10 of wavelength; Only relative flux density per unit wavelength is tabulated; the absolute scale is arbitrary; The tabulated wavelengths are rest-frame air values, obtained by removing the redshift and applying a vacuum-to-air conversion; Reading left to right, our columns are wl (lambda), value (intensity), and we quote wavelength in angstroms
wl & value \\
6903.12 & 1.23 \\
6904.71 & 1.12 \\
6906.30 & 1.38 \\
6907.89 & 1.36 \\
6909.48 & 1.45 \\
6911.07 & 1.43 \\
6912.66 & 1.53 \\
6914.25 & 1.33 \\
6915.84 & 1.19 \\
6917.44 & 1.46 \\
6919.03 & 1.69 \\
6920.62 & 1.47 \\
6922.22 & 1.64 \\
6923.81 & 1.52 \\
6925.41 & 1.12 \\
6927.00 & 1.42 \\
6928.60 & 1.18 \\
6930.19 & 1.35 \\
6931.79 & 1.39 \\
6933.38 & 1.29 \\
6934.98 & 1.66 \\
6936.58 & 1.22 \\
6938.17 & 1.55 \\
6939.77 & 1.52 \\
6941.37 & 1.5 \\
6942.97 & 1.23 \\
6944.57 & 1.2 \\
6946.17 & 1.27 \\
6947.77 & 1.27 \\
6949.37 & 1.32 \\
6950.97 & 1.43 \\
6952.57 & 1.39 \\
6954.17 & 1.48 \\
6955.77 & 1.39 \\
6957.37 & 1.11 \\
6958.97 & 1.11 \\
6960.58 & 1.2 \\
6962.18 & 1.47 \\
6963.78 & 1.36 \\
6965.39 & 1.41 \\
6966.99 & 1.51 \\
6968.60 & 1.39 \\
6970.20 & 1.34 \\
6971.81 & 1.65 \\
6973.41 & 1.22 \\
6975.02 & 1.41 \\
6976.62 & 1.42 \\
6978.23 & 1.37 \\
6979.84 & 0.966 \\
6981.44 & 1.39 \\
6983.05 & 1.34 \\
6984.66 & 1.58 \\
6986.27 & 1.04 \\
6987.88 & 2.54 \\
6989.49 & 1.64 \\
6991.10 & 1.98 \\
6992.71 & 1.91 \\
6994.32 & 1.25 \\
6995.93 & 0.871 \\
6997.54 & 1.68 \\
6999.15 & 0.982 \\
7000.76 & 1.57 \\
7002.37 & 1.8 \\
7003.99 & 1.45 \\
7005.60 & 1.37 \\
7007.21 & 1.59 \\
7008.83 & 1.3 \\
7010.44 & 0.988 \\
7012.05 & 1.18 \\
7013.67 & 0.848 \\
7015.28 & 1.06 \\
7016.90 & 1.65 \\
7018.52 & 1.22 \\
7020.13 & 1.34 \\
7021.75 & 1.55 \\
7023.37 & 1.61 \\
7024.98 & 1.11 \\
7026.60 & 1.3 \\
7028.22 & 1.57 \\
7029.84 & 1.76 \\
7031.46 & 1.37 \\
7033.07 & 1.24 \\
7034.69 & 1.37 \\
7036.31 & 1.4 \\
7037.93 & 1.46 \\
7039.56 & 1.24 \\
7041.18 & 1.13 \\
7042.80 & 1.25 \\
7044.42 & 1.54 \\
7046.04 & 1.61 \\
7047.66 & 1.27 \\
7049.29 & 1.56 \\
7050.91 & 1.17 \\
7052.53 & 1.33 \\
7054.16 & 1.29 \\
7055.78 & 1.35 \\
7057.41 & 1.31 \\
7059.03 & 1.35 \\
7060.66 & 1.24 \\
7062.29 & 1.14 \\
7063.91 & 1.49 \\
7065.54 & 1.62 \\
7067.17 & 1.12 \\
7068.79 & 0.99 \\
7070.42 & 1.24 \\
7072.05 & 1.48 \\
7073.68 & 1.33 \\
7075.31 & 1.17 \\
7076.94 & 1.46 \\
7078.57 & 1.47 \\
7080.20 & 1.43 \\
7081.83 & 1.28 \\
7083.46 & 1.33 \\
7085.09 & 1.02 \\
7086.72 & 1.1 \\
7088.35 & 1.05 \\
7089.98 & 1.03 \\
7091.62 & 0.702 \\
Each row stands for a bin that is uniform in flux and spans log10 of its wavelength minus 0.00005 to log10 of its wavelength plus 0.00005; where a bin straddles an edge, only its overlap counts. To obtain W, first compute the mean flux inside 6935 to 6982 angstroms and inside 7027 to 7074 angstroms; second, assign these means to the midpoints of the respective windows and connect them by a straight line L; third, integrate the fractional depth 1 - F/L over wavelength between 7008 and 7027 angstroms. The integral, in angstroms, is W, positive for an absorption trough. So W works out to 1.3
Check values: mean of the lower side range 1.35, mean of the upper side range 1.35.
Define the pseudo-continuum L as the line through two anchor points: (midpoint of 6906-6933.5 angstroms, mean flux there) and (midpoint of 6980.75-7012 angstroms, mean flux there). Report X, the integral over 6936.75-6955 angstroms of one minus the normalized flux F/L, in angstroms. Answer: 0.7 angstroms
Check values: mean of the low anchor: 1.4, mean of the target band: 1.37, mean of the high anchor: 1.48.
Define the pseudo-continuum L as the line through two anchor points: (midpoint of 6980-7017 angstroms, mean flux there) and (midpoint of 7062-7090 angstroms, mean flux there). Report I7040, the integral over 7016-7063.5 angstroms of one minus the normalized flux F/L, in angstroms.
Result -0.9 angstroms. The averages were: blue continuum 1.42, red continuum 1.27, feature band 1.37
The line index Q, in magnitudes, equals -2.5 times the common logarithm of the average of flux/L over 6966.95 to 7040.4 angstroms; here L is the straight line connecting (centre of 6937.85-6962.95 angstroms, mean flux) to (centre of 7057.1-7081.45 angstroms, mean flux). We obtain -0.06 mag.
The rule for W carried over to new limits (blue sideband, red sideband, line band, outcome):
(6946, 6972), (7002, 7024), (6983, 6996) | -2.68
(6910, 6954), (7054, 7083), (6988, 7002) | -1.92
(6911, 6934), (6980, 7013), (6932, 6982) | 2.51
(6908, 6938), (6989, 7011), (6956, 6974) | 1.14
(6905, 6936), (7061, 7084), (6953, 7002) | -1.68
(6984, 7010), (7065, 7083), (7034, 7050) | 0.28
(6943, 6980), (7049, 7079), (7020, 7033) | -1.19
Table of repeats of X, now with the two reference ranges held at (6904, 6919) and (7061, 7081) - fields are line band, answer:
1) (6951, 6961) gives 0.5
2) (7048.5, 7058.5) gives 0.0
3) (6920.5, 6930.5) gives 0.0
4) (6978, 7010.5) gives -2.8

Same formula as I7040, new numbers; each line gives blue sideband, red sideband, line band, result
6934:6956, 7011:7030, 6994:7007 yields -0.39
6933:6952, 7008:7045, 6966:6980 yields -0.28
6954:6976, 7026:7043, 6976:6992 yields -1.96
